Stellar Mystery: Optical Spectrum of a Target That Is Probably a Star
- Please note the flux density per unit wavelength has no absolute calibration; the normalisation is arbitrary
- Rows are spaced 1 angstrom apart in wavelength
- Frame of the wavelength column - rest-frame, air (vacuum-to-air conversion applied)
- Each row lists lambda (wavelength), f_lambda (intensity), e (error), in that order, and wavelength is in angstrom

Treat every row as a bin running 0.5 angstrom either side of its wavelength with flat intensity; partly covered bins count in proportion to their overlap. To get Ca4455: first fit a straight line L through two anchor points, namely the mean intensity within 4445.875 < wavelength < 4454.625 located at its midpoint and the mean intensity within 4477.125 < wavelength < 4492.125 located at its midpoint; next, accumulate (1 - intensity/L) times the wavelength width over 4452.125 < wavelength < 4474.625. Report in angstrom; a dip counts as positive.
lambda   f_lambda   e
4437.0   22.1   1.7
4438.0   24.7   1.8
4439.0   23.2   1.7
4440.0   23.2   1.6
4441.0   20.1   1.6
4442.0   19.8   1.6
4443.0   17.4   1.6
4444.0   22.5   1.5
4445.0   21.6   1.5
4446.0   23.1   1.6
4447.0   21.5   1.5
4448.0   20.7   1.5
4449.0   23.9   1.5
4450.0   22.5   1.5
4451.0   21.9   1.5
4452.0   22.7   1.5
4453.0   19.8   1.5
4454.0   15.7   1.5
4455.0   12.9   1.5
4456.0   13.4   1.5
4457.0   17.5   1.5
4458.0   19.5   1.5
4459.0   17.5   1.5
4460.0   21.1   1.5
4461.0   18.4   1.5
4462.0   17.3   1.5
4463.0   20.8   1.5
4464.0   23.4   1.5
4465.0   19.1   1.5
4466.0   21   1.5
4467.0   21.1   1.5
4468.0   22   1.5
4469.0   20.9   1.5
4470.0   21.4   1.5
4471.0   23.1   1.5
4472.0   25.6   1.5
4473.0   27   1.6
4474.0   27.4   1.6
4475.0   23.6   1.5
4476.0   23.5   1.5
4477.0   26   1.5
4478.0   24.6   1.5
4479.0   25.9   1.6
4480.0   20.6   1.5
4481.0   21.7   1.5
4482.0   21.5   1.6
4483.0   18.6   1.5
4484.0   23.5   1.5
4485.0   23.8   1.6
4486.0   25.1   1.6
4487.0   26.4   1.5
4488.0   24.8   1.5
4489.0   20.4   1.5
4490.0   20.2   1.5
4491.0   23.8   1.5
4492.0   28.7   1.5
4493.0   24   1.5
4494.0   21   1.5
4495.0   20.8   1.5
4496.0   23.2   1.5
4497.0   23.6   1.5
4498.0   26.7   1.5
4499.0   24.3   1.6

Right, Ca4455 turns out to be 1.69 angstrom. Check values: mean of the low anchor 21.1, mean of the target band 20.3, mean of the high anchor 23.2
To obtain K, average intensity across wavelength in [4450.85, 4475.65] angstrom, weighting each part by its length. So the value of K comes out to 20.6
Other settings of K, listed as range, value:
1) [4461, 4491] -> 22.7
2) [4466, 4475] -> 23.4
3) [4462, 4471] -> 21.1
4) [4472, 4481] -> 24.7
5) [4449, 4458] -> 18.7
